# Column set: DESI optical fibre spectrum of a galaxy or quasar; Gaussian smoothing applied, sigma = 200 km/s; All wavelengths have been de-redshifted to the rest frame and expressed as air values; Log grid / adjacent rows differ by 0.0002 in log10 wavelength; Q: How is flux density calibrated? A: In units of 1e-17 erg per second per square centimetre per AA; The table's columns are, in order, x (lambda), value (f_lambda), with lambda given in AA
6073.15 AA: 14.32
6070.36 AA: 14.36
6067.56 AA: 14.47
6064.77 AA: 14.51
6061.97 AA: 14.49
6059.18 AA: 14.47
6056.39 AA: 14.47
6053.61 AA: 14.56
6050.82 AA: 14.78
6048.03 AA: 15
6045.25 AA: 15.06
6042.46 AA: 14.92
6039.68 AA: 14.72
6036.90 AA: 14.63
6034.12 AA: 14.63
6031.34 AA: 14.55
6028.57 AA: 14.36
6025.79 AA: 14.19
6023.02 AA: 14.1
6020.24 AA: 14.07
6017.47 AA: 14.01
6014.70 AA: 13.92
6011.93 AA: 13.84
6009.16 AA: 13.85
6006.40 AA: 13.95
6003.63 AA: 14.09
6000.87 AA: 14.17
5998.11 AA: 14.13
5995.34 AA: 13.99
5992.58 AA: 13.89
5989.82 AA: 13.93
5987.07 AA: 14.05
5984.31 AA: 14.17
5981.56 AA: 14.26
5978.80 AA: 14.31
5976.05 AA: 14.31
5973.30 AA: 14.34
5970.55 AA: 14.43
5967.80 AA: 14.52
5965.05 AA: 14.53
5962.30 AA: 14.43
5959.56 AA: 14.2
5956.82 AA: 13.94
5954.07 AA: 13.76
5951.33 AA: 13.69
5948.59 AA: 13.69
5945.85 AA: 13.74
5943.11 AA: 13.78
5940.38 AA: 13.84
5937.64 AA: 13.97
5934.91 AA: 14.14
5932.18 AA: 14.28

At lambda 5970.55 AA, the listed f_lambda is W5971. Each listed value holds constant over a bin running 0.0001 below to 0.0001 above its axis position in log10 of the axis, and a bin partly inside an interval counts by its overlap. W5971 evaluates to 14.43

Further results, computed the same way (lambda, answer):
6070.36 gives 14.36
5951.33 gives 13.69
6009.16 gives 13.85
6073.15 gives 14.32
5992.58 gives 13.89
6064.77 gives 14.51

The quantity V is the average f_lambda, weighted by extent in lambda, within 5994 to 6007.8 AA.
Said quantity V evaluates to 14.1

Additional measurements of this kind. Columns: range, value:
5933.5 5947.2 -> 13.9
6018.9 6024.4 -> 14.1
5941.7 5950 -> 13.7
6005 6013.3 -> 13.9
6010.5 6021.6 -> 14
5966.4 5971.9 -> 14.5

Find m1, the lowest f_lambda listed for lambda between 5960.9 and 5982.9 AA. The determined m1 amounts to 14.26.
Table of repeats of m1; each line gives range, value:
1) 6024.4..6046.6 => 14.19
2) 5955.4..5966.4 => 13.94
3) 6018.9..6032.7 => 14.07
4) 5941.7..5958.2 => 13.69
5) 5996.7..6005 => 14.09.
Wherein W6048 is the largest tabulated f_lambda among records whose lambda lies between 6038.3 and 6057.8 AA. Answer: 15.06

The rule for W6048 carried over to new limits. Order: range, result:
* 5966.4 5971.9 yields 14.52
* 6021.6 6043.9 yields 14.92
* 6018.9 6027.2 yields 14.19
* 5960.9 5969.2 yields 14.53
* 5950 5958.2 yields 13.94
